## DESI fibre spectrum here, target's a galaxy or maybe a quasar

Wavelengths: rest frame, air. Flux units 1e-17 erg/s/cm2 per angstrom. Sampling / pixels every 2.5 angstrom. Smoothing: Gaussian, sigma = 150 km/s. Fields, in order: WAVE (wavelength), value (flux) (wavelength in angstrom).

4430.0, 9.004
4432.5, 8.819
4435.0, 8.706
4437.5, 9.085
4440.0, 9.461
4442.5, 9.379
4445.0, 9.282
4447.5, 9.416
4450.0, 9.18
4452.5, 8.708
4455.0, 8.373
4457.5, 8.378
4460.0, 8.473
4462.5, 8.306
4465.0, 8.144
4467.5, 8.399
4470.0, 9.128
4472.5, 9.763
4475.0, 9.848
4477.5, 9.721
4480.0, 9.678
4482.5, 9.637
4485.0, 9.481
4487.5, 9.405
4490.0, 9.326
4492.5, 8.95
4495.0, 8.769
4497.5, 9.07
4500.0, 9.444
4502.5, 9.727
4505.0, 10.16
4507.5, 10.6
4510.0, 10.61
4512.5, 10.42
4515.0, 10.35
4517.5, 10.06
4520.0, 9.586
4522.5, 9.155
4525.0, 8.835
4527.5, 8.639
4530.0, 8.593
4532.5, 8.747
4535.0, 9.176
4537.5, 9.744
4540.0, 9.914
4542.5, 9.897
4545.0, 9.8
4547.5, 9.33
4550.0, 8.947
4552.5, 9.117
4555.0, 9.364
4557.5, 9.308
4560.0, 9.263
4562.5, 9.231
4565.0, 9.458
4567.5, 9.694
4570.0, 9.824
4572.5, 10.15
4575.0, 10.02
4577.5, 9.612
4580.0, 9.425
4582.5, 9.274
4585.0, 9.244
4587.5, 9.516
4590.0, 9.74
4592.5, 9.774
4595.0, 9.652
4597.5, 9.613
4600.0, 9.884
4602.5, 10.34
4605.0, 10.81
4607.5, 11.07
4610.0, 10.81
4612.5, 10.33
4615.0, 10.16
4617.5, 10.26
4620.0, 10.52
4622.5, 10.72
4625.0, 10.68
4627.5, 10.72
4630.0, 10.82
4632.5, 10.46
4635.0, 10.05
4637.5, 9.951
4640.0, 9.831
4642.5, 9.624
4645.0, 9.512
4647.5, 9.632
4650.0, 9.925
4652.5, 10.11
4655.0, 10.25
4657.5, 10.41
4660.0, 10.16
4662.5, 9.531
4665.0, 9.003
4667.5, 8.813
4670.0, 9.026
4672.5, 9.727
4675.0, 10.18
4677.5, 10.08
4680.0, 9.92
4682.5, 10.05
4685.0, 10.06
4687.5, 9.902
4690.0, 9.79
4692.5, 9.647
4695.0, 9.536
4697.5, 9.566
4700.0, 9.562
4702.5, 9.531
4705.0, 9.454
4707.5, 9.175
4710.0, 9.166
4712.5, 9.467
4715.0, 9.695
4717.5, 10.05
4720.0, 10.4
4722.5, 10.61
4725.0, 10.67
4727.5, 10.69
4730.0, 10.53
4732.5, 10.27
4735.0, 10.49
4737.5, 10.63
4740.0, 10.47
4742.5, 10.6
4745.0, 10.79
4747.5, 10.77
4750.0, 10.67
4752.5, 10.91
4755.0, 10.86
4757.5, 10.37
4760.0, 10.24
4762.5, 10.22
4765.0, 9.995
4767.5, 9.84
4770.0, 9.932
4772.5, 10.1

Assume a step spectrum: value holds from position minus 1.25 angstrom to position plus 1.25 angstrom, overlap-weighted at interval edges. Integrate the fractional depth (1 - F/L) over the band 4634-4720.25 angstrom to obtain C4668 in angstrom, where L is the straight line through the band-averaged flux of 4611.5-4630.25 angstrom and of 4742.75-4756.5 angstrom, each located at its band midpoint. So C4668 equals 7.3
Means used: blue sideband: 10.5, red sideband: 10.8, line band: 9.73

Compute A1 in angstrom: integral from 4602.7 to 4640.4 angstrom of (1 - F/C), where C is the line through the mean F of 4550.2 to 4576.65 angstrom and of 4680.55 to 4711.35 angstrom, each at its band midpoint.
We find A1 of -3.6 angstrom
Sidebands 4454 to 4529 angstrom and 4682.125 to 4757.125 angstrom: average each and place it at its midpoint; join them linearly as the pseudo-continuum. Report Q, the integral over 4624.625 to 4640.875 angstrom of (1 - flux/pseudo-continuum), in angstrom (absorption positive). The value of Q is -0.9 angstrom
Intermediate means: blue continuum 9.35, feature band 10.4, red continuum 10.1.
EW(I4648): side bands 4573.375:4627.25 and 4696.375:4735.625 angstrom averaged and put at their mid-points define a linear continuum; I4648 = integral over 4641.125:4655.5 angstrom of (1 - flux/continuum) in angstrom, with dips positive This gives 0.3 angstrom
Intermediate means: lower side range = 10.1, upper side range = 9.95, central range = 9.82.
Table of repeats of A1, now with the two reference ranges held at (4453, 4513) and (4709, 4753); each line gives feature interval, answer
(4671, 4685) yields 0.2 angstrom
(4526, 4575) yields 1.1 angstrom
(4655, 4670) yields 0.7 angstrom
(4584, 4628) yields -1.7 angstrom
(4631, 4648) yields 0.2 angstrom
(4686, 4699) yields 0.7 angstrom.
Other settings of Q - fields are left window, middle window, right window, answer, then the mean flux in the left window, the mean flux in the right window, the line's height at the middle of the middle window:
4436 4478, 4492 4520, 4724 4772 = -1.8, 8.99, 10.5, 9.24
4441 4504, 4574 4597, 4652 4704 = -0.3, 9.12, 9.75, 9.47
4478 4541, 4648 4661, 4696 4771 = -0.2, 9.52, 10.2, 9.95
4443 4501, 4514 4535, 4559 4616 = 0.5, 9.08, 9.87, 9.44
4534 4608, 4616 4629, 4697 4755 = -1.0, 9.66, 10.2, 9.84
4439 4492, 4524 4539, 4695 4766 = 0.7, 9.11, 10.2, 9.38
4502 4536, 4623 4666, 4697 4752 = -0.5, 9.62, 10.2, 9.95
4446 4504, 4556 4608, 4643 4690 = -1.3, 9.11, 9.79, 9.49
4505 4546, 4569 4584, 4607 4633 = 0.7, 9.65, 10.6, 10.2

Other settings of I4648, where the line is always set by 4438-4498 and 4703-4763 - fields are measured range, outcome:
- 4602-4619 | -1.42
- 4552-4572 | 0.15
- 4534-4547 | -0.38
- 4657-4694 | 1.08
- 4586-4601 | -0.04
